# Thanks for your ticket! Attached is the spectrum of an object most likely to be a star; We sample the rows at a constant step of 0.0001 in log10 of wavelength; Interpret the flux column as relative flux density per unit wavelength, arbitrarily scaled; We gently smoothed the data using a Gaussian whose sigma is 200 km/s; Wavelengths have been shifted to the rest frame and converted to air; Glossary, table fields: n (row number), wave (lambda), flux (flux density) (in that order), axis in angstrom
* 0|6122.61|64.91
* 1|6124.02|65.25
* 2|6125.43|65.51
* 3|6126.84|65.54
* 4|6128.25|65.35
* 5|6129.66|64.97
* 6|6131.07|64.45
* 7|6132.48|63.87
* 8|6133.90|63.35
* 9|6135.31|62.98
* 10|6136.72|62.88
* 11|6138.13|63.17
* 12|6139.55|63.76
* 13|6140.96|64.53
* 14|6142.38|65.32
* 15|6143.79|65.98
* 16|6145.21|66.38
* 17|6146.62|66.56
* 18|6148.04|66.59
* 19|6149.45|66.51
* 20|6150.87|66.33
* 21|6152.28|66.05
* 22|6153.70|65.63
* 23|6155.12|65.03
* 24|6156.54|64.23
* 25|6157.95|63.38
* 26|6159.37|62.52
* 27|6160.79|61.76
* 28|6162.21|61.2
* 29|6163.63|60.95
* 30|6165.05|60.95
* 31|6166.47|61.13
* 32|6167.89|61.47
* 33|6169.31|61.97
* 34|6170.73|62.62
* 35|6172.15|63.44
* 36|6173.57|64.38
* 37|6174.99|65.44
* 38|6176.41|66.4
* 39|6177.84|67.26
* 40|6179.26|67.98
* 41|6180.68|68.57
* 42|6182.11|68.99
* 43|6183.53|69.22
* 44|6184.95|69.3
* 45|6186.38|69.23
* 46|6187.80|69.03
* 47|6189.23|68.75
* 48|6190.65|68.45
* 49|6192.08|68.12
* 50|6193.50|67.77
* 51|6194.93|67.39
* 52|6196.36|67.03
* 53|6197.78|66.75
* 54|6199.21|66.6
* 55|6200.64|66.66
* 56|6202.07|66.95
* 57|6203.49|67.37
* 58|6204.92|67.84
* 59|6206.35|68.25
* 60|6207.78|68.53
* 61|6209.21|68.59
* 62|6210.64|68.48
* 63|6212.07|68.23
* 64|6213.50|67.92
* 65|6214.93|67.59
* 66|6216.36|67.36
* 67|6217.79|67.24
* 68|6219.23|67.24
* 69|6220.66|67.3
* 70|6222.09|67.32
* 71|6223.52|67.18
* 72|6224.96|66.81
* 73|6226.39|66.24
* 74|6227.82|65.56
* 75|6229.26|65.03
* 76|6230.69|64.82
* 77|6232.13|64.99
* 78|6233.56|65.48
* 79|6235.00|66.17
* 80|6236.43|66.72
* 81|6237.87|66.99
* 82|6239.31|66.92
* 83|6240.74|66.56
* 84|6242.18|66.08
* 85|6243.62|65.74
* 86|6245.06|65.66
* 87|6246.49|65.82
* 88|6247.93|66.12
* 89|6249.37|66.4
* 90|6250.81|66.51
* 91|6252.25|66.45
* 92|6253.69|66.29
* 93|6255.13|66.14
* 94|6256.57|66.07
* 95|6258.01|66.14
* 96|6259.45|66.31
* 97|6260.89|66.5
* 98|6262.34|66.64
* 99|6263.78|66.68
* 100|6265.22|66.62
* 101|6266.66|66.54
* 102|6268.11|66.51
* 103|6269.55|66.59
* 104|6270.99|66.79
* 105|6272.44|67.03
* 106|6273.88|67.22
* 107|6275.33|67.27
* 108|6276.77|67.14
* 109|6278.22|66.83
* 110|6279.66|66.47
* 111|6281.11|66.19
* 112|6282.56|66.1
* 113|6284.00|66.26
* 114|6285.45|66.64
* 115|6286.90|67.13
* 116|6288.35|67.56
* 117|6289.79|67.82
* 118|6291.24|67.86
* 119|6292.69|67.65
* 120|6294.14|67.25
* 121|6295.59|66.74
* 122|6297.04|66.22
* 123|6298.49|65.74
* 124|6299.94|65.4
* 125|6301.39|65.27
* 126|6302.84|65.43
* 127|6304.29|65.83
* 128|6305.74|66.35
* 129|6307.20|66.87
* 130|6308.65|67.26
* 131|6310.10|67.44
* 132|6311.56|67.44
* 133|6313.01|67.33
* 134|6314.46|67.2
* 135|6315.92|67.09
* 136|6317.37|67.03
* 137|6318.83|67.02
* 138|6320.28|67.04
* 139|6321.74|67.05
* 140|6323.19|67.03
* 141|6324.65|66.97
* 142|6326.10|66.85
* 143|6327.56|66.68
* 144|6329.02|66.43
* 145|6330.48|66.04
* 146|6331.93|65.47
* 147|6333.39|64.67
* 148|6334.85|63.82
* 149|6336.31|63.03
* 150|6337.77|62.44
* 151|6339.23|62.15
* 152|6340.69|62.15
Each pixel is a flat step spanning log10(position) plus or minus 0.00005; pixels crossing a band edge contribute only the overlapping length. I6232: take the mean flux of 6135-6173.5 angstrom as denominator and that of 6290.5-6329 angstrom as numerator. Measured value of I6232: 1.0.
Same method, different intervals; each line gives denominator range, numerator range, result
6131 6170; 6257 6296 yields 1.05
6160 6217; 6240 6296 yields 1.00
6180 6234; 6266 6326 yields 0.99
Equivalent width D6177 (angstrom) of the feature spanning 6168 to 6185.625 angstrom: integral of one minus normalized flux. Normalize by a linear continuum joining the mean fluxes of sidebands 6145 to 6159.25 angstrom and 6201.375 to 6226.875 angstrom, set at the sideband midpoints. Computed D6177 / 0.1 angstrom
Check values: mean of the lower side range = 65.5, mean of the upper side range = 67.6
